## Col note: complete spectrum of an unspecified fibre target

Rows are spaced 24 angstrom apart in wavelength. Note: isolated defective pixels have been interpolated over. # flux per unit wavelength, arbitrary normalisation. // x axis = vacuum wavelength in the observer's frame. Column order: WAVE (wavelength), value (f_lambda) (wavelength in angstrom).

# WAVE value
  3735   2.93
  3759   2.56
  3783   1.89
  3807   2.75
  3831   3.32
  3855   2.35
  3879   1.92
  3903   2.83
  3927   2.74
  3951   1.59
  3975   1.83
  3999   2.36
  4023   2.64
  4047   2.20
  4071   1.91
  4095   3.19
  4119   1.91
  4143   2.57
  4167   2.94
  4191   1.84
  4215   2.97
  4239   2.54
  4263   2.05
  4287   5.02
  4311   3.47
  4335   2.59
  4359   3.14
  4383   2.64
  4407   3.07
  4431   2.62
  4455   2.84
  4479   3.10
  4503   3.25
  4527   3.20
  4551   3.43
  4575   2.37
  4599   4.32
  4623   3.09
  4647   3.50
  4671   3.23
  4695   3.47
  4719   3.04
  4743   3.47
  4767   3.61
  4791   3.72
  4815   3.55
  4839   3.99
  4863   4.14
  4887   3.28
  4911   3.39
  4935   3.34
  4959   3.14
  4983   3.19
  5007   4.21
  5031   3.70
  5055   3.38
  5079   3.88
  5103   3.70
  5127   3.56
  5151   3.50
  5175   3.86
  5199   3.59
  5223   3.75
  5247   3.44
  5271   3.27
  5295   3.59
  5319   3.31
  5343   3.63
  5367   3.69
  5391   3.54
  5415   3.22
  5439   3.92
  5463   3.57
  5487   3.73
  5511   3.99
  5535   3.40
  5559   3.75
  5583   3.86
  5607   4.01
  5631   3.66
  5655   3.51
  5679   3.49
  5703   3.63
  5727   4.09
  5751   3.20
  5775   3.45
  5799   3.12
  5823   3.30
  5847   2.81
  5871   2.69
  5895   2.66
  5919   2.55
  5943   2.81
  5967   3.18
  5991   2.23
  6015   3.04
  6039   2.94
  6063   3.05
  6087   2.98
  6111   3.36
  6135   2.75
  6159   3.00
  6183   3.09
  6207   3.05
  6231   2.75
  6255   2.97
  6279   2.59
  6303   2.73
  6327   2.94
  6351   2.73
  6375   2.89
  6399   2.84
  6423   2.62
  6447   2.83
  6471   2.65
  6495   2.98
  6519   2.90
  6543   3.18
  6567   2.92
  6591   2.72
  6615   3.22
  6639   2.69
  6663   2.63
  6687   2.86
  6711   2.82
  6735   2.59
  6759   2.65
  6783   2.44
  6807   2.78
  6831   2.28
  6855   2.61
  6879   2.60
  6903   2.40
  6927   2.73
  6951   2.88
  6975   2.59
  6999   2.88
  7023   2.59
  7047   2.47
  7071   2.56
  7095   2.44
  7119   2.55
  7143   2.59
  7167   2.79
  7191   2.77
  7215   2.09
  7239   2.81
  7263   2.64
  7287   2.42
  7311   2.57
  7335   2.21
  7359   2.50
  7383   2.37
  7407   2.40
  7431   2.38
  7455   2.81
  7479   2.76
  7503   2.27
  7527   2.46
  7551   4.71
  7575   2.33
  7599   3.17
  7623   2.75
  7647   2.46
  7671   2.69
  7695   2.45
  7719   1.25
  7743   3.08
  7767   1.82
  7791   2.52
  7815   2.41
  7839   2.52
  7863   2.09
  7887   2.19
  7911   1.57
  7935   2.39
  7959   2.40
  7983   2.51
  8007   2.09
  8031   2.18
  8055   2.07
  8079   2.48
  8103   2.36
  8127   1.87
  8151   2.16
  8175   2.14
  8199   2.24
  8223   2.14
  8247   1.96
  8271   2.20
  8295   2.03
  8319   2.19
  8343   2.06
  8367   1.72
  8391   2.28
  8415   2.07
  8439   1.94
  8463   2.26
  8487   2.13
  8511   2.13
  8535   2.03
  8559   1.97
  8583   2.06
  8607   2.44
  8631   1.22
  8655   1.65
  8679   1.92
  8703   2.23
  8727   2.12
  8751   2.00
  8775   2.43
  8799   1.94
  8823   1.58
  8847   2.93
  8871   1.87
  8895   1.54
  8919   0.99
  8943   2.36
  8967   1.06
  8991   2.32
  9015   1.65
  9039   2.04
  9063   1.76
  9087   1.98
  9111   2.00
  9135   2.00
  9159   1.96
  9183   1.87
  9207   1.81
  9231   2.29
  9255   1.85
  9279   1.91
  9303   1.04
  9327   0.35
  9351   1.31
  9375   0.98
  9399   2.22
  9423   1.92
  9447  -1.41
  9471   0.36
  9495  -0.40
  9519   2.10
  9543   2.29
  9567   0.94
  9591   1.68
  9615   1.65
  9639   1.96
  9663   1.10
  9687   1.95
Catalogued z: 0.15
